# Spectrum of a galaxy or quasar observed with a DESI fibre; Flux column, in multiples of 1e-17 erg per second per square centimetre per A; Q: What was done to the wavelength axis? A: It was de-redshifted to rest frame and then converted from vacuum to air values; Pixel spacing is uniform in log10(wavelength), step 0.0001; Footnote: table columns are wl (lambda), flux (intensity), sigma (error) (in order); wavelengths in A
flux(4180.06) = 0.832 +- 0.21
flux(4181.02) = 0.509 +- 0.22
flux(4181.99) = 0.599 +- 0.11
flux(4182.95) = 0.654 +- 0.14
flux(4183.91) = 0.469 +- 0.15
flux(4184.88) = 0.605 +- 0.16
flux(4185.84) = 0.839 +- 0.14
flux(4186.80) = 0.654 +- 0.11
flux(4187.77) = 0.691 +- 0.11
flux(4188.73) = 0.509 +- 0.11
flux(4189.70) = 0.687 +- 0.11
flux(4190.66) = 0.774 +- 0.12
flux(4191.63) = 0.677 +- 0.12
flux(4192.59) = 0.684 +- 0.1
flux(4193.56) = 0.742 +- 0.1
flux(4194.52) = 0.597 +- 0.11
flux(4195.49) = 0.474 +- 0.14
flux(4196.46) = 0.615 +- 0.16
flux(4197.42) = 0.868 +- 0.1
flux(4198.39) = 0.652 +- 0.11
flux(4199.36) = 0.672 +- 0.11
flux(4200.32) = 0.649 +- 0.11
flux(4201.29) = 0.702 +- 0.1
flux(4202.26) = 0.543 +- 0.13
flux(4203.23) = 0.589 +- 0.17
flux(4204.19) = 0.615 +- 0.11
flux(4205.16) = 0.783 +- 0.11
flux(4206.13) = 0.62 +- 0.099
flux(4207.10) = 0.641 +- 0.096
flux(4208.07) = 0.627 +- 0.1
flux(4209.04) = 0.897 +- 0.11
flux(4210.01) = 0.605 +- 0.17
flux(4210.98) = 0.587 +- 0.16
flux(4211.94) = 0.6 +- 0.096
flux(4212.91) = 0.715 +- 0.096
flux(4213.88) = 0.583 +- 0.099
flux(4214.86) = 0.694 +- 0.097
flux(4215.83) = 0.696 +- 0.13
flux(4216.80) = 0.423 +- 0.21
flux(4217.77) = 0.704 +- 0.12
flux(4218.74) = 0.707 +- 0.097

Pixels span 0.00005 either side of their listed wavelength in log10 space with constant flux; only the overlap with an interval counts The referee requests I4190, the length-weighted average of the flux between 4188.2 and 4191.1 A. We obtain 0.656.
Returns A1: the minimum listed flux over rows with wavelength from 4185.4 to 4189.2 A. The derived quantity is 0.509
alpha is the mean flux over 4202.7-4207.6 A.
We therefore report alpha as 0.649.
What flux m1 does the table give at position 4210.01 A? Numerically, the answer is 0.605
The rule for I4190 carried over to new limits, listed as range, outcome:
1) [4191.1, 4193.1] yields 0.682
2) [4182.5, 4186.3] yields 0.641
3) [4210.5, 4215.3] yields 0.635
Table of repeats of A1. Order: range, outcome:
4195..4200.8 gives 0.474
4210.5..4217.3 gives 0.423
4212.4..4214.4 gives 0.583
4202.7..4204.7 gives 0.589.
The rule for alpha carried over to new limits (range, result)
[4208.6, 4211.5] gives 0.694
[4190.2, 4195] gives 0.695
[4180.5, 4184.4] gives 0.56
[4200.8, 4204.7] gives 0.613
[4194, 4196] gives 0.54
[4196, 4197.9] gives 0.745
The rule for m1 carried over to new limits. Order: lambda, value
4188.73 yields 0.509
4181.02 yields 0.509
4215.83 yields 0.696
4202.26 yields 0.543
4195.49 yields 0.474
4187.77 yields 0.691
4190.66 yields 0.774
